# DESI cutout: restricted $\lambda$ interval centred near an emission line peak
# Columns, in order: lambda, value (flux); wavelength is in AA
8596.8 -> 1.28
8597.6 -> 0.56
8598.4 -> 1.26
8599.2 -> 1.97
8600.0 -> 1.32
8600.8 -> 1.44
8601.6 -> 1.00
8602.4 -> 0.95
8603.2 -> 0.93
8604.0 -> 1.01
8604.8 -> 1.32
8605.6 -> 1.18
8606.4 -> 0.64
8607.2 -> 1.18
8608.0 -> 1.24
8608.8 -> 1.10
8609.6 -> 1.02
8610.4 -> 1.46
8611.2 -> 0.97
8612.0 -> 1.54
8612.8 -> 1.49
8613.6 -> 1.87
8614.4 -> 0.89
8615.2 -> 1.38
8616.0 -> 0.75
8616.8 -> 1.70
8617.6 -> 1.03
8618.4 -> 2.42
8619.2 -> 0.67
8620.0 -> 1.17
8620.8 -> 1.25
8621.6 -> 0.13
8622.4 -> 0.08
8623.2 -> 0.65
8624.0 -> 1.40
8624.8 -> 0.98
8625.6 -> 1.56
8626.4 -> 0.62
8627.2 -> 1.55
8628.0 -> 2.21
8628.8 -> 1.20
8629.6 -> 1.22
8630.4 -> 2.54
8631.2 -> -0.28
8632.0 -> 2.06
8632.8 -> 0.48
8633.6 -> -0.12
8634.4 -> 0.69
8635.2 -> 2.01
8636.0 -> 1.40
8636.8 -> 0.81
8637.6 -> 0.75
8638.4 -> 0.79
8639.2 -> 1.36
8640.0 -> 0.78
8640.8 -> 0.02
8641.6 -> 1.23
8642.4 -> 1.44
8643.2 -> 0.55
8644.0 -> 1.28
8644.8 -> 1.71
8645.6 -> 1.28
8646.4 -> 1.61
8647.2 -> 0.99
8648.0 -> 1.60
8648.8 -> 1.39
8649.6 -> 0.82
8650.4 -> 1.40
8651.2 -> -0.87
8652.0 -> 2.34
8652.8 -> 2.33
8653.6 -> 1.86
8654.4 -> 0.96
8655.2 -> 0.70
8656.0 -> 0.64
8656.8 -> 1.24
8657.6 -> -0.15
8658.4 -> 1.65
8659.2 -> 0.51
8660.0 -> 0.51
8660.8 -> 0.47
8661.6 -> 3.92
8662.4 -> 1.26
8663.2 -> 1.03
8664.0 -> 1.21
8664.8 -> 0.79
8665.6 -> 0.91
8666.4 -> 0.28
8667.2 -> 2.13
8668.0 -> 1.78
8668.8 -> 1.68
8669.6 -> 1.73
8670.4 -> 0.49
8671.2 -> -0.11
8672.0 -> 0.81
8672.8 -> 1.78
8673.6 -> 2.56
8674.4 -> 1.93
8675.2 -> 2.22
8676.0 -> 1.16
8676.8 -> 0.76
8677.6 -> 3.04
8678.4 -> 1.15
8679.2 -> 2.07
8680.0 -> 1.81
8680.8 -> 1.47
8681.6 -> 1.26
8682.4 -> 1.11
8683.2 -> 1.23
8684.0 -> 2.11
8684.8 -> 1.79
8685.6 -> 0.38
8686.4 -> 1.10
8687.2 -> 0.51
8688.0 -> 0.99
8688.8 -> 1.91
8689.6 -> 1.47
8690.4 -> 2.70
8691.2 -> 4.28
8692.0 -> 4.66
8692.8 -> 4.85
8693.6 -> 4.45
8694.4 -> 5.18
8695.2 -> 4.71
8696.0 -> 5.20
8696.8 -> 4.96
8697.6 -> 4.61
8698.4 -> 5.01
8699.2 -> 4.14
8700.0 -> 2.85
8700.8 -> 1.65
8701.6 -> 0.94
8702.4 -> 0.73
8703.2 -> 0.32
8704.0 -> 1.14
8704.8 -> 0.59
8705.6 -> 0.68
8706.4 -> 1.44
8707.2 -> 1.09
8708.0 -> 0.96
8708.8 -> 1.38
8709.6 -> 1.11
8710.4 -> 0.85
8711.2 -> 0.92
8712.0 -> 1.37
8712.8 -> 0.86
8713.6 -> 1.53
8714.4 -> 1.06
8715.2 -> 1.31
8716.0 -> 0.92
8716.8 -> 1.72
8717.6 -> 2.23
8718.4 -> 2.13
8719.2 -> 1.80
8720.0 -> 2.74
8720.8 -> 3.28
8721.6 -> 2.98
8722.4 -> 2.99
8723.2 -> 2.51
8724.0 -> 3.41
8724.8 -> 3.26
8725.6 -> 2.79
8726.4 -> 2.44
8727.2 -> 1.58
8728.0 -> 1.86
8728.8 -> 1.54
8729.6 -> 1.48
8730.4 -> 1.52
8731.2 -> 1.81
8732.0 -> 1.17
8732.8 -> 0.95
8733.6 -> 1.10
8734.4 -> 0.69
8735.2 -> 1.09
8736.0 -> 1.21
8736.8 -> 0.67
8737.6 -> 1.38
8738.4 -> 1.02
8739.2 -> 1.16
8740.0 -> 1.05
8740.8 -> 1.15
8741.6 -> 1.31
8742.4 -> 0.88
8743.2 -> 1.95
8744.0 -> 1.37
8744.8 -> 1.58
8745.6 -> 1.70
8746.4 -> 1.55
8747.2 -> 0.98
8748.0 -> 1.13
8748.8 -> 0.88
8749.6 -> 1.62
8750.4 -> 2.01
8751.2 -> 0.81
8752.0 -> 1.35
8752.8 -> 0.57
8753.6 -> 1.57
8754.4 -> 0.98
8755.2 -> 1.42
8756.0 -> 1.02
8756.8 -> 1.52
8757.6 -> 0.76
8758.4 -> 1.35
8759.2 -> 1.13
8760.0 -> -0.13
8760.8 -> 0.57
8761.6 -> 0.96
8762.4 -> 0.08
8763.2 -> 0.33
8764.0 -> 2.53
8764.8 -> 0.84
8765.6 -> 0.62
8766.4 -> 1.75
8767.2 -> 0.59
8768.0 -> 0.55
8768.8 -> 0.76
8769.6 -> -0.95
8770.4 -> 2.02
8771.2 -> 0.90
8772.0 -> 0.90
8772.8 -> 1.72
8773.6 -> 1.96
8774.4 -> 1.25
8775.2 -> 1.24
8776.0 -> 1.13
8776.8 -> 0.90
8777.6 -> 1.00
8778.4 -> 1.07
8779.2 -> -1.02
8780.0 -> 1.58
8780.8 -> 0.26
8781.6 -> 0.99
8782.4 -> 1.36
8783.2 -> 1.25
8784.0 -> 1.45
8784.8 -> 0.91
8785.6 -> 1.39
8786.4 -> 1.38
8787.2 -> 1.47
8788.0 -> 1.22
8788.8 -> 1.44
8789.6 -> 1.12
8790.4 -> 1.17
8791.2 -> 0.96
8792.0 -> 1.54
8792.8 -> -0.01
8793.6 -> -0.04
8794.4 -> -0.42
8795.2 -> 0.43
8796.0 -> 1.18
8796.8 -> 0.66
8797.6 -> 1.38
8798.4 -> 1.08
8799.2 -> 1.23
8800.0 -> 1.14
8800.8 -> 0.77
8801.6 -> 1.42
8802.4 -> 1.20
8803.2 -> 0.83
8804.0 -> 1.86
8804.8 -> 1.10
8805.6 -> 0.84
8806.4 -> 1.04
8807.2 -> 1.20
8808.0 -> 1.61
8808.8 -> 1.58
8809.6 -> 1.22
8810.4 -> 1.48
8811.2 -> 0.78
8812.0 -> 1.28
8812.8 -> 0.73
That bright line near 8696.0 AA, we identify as H-alpha 6563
